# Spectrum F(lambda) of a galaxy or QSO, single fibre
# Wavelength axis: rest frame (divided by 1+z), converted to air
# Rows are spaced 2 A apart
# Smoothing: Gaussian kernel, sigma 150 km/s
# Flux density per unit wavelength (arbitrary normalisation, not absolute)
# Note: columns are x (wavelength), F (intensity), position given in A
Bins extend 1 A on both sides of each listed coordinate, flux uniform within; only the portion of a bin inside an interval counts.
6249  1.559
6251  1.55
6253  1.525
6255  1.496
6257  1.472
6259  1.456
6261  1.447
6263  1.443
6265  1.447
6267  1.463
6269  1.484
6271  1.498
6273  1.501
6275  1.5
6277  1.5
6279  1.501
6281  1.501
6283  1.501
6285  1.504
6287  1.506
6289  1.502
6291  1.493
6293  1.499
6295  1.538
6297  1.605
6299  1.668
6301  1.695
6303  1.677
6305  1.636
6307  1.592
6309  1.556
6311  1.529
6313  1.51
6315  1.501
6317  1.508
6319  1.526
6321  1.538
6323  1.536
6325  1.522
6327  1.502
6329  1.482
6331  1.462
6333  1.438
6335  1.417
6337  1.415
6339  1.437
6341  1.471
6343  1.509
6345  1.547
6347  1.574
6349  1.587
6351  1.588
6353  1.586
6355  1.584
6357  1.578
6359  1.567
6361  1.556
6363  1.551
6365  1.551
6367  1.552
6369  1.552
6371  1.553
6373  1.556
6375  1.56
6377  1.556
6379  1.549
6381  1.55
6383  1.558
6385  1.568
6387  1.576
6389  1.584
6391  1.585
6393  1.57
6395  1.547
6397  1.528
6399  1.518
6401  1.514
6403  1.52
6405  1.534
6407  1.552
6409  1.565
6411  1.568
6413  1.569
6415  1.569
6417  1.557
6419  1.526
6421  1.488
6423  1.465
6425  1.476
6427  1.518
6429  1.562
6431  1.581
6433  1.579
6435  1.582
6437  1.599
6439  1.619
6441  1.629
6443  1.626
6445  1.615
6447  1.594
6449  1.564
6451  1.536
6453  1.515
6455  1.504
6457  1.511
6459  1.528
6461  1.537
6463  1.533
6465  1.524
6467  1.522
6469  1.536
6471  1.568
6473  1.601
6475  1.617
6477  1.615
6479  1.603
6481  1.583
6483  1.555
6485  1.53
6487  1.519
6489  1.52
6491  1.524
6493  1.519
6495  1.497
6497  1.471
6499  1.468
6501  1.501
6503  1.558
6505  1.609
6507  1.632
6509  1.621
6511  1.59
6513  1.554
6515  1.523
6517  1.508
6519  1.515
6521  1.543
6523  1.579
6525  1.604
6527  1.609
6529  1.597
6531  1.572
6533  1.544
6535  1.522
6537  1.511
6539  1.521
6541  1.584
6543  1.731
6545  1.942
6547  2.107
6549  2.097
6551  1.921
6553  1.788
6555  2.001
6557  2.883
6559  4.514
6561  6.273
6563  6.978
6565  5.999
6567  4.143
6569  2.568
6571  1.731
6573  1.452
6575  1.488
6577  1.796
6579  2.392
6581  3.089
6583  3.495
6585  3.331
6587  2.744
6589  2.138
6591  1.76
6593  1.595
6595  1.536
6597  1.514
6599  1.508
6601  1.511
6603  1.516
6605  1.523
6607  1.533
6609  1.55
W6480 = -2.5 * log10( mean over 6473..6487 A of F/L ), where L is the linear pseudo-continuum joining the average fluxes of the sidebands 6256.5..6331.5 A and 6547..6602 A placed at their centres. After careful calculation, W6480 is 0.42 mag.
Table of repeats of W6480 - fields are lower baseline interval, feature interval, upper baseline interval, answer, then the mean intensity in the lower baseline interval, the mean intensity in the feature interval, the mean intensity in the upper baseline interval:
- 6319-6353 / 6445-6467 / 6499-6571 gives 0.26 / 1.5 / 1.54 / 2.26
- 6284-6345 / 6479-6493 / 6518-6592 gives 0.38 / 1.53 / 1.54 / 2.46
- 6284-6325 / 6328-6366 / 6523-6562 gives 0.10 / 1.56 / 1.52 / 2.16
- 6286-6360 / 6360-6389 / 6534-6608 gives 0.11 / 1.54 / 1.56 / 2.45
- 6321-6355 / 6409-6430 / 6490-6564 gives 0.13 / 1.51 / 1.53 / 2.01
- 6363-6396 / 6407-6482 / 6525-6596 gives 0.21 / 1.56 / 1.56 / 2.5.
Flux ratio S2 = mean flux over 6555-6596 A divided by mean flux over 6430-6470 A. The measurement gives 1.96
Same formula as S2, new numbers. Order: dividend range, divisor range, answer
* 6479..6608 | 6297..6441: 1.34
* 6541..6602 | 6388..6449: 1.70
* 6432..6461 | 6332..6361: 1.03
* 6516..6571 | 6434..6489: 1.58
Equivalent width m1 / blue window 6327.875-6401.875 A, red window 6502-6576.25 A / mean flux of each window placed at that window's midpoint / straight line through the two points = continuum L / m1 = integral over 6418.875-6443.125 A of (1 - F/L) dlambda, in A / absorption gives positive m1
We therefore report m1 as 3.33 A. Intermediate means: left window 1.54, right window 2.24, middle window 1.56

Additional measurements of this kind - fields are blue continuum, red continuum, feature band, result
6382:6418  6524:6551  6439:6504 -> 3.2 A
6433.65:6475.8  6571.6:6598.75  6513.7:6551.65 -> 5.2 A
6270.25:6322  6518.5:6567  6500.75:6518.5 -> 6.0 A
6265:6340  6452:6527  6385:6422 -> -0.3 A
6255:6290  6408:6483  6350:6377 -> -0.7 A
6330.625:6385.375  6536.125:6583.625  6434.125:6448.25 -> 3.1 A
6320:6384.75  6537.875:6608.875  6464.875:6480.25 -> 3.6 A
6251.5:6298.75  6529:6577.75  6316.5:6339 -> 2.9 A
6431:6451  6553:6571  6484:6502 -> 7.9 A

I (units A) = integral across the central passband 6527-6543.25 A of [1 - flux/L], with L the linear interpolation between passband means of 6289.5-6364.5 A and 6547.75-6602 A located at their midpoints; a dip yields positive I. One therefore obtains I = 6.3 A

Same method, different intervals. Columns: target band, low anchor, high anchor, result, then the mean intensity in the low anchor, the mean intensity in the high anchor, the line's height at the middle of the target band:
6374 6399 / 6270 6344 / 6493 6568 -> 2.87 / 1.52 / 2.2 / 1.76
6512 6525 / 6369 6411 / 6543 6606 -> 4.24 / 1.55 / 2.61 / 2.29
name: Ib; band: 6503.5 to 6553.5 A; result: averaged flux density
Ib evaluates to 1.65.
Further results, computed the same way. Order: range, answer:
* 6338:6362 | 1.55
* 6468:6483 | 1.59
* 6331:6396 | 1.54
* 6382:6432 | 1.54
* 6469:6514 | 1.56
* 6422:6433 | 1.53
